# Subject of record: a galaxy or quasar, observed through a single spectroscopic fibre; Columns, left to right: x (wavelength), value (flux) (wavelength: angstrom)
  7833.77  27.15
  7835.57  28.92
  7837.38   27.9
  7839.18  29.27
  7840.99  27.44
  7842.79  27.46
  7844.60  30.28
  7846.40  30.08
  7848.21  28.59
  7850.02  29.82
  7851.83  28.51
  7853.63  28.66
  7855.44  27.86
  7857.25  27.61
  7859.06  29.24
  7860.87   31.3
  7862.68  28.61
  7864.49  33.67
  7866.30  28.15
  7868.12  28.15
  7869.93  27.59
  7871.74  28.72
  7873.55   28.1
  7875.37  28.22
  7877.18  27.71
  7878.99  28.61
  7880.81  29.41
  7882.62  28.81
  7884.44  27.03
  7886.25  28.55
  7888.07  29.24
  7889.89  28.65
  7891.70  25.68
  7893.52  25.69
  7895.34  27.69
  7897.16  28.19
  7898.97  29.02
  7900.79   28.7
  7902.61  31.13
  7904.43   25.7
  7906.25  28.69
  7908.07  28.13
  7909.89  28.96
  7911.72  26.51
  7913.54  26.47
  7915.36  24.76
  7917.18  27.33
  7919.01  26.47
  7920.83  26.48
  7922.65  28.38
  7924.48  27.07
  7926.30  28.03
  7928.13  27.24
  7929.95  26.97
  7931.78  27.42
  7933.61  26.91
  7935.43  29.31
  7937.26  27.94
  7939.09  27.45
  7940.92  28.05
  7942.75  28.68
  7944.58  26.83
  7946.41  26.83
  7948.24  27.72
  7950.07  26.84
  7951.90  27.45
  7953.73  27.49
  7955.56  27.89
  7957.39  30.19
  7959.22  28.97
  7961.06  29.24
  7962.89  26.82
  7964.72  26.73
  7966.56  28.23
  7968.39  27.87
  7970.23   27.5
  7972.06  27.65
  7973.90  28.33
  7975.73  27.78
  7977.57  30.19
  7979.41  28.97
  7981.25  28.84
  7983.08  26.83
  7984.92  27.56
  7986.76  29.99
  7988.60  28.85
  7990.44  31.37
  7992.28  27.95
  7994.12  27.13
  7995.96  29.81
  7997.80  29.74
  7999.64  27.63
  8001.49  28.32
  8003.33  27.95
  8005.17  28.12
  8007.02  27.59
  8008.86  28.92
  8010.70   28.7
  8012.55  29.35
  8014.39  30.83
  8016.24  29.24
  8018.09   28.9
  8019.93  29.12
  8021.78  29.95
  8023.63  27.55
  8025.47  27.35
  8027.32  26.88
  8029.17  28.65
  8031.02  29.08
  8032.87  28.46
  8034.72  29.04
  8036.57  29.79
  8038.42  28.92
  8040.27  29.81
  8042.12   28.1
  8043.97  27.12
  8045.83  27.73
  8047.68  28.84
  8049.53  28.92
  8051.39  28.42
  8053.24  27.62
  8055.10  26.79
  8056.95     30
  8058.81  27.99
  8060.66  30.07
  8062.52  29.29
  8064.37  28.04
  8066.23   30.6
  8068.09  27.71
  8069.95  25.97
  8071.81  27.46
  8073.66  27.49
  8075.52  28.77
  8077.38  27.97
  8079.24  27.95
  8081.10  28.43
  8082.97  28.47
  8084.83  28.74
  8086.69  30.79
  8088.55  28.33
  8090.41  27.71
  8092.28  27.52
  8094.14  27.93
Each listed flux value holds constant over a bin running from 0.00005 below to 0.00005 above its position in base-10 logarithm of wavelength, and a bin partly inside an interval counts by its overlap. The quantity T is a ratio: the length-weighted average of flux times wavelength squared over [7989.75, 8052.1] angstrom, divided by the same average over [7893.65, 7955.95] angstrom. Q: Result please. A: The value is 1.06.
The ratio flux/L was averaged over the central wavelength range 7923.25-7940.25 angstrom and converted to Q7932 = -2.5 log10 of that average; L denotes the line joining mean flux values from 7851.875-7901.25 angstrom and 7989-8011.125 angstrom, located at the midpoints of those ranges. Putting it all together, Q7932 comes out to 0.04 mag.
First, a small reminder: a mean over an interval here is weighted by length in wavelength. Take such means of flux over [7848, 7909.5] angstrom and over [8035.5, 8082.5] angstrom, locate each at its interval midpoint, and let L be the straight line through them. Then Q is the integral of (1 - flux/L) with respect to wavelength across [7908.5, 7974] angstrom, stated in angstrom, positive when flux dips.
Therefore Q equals 2.1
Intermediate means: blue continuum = 28.5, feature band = 27.6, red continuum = 28.4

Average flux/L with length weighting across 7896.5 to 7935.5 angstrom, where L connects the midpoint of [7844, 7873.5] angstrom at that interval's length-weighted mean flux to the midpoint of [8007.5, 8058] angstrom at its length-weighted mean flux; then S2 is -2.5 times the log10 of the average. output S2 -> 0.053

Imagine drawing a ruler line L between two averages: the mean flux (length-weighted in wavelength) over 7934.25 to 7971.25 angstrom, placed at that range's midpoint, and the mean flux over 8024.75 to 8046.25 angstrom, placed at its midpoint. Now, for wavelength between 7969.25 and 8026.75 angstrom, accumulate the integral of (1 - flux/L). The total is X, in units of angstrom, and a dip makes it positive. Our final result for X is -0.9 angstrom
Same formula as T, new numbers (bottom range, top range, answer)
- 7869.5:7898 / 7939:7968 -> 1.01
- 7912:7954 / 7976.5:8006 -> 1.07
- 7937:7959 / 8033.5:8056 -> 1.05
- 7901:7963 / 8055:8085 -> 1.06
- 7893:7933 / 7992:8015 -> 1.06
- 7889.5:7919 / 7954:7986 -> 1.04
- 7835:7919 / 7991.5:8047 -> 1.05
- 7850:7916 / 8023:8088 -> 1.05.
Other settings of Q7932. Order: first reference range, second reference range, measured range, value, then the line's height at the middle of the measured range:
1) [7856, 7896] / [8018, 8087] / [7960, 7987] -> 0.01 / 28.5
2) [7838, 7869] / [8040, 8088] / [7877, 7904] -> 0.03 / 29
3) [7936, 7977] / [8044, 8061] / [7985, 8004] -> -0.03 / 28.1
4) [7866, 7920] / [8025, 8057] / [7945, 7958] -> 0.01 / 28.1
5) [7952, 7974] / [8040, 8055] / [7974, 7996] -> -0.02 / 28.1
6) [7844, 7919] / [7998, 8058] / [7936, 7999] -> 0.01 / 28.5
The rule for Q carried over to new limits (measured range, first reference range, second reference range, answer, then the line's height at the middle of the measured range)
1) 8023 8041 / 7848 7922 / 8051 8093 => -0.15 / 28.3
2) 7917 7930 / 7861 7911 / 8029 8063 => 0.56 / 28.5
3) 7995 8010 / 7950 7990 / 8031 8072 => -0.08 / 28.4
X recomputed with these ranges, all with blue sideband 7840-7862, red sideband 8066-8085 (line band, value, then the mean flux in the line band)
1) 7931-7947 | 0.5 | 27.7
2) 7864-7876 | 0.0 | 28.8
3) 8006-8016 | -0.3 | 29.1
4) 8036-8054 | -0.2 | 28.5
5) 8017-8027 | -0.1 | 28.5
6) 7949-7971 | 0.4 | 27.9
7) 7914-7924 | 0.7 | 26.7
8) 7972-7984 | 0.0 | 28.4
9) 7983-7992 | -0.2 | 29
